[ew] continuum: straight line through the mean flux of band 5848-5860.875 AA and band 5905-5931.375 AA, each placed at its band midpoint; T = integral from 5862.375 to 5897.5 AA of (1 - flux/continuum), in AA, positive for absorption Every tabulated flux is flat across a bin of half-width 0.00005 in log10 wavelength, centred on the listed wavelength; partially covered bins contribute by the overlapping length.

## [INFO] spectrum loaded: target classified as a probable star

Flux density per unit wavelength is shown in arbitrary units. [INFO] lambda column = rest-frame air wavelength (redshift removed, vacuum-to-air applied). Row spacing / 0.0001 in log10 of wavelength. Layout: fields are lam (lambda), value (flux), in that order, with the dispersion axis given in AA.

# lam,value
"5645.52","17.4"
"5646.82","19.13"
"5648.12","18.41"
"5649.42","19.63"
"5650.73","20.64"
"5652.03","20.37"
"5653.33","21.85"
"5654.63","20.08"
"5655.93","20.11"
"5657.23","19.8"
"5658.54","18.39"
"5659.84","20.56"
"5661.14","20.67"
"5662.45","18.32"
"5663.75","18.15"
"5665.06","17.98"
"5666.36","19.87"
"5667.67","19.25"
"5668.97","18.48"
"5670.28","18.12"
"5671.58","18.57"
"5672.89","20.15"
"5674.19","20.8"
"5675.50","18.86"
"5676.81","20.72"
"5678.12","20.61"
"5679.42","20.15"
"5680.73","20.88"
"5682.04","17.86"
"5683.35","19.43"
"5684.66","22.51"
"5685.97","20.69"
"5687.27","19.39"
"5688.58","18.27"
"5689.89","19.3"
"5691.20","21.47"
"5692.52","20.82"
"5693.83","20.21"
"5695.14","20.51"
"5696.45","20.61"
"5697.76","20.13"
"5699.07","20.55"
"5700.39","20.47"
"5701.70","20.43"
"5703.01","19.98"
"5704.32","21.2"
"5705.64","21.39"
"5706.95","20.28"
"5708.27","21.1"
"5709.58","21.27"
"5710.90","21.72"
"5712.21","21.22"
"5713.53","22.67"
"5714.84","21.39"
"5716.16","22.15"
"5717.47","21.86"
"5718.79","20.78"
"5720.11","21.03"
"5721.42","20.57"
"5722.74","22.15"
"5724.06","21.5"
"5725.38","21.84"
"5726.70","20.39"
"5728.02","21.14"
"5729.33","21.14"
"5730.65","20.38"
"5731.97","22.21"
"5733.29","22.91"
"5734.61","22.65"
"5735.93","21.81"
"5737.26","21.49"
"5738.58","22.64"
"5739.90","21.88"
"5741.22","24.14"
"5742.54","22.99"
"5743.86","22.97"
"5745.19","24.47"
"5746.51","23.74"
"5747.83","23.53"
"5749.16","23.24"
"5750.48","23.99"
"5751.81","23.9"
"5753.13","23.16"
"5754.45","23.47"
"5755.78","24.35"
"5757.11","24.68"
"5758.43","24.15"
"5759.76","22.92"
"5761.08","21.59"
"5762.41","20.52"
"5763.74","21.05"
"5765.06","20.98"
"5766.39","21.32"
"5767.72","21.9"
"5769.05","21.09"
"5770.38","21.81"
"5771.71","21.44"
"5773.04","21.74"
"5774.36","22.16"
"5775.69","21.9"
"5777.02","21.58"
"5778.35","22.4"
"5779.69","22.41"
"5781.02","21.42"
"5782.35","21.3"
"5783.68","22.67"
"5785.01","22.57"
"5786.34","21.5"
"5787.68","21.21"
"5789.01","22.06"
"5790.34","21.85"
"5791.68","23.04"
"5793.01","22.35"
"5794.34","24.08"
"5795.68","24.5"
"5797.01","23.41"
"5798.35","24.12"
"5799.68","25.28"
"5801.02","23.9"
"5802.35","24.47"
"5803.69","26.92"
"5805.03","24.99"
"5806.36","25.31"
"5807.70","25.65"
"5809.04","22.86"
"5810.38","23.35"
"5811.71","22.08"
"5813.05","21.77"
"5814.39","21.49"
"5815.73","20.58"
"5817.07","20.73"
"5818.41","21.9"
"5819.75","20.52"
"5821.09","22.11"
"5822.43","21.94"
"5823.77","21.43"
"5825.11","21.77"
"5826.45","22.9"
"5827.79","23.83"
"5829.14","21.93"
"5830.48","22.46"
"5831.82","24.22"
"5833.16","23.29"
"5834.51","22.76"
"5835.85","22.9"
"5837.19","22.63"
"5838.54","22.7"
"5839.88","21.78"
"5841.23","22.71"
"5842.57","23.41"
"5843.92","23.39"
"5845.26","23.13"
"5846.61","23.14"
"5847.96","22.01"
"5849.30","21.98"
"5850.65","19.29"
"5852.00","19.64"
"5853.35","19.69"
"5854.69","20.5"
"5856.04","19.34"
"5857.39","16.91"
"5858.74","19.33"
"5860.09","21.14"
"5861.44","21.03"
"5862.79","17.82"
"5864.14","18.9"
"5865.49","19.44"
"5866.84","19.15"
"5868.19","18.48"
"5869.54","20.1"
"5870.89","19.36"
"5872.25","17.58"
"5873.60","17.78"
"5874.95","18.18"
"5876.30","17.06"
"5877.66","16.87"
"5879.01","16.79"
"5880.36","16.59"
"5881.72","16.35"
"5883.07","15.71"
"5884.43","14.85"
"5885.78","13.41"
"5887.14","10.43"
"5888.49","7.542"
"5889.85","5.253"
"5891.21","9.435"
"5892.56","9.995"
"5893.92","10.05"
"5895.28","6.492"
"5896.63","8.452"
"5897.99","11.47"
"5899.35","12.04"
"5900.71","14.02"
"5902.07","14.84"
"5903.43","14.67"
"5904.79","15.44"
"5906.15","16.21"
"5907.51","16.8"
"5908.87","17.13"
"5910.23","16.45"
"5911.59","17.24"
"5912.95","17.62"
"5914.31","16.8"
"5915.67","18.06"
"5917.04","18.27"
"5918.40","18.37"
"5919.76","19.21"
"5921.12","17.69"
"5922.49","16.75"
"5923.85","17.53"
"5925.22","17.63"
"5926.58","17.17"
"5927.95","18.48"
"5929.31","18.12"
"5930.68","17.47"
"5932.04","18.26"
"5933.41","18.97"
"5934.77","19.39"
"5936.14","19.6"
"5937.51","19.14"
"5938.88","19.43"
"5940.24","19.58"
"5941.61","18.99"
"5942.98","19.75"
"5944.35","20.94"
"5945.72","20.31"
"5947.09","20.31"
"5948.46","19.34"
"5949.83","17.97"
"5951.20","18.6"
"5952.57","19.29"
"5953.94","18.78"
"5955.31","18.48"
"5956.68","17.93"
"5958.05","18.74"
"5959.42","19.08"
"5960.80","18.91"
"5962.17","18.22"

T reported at 8.1 AA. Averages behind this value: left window 19.9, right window 17.5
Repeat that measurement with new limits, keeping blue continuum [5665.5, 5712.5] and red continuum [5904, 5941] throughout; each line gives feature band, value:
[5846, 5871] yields -1.8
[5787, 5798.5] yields -2.2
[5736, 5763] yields -4.9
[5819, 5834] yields -2.8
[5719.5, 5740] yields -1.9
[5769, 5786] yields -2.3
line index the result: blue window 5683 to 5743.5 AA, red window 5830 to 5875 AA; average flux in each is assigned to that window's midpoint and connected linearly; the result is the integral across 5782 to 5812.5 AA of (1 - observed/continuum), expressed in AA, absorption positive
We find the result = -3.7 AA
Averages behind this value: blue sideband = 21.2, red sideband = 20.8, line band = 23.5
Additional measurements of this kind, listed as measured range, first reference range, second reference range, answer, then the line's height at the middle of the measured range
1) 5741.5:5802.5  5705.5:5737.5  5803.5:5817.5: -0.8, 22.4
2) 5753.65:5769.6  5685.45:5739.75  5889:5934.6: -2.2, 19.6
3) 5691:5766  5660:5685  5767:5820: -3.2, 21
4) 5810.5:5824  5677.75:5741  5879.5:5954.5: -2.2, 18.5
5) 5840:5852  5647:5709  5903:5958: -2.2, 18.8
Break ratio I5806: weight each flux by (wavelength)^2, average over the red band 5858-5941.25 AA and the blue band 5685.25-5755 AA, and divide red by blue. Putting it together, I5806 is 0.80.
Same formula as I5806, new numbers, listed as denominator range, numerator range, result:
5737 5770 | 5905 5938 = 0.83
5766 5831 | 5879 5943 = 0.72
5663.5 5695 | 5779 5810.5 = 1.23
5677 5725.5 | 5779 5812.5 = 1.16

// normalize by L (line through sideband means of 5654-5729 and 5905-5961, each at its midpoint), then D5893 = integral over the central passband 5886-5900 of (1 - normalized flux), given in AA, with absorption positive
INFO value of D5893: 7.1 AA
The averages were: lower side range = 20.3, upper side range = 18.4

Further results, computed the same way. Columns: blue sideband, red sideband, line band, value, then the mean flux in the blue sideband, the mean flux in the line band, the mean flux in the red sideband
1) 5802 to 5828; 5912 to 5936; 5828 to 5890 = 5.09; 22.8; 19.2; 18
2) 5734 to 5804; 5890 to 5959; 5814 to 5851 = -3.60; 22.7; 22.3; 16.8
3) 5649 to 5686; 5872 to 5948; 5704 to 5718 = -1.75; 19.8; 21.5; 16.1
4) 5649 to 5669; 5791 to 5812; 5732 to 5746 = -0.36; 19.7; 22.8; 24.2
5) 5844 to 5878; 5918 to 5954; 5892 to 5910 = 5.78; 19.6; 13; 18.8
